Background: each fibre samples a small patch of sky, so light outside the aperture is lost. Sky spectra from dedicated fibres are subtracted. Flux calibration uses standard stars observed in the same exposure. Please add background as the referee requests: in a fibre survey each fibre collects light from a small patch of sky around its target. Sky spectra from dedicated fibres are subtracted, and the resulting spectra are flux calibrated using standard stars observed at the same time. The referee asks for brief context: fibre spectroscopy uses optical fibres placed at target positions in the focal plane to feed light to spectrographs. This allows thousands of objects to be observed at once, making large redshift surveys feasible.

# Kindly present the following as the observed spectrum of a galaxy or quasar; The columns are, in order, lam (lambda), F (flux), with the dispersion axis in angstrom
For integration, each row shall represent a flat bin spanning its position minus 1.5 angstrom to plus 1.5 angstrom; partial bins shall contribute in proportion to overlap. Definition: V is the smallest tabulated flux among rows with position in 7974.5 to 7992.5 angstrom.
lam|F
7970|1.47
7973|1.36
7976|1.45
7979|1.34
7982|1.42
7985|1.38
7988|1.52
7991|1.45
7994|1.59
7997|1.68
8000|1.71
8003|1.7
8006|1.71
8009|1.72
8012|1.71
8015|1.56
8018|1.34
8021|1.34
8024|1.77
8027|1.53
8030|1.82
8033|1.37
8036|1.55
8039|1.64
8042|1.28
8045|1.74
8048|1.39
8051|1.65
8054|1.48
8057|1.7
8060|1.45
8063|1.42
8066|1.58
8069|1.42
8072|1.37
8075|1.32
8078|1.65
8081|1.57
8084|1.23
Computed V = 1.34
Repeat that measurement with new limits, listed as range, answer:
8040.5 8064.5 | 1.28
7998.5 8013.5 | 1.7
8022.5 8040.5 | 1.37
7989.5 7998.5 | 1.45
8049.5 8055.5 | 1.48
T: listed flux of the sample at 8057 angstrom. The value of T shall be 1.7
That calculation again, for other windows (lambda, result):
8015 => 1.56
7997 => 1.68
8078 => 1.65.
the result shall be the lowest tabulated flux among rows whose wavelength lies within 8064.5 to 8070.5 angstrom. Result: 1.42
